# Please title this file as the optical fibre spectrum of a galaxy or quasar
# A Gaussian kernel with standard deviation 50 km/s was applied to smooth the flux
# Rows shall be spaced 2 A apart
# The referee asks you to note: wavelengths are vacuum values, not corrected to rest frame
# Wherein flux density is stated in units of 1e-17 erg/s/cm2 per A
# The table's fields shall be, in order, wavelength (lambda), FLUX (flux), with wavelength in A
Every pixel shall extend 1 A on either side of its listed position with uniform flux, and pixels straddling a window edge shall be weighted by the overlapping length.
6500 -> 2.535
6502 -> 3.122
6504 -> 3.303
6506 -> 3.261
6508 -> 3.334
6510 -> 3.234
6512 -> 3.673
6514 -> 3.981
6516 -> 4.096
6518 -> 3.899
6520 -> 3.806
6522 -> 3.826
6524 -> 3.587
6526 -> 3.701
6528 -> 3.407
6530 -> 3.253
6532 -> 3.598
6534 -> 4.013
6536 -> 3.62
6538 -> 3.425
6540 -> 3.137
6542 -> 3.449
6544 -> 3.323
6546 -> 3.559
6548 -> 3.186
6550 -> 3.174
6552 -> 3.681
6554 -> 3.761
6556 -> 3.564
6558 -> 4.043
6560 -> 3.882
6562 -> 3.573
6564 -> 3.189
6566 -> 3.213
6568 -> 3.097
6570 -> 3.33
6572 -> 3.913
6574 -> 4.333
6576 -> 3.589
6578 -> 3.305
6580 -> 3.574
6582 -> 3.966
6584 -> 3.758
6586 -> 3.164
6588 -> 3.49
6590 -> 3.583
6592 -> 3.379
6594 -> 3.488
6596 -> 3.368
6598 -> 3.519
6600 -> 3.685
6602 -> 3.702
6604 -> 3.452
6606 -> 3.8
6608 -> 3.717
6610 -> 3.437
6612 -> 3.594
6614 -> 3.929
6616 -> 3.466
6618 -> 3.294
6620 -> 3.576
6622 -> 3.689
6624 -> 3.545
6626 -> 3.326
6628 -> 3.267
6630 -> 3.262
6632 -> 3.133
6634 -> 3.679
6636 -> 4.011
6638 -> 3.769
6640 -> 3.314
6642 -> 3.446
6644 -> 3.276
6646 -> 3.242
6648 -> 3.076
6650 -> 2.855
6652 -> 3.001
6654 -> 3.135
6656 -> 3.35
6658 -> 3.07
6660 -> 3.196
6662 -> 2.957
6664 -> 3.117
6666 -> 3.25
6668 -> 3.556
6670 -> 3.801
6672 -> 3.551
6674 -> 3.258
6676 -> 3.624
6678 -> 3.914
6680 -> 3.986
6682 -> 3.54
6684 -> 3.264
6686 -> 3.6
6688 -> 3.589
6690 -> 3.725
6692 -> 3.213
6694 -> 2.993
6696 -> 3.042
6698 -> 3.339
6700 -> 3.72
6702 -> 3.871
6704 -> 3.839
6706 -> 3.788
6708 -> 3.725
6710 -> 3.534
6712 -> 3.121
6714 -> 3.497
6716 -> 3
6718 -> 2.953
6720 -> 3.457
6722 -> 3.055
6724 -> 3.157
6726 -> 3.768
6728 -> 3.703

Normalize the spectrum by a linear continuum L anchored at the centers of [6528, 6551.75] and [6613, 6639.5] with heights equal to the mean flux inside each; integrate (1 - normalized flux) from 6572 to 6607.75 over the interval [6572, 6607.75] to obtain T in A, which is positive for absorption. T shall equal -1.2 A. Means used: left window 3.44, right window 3.53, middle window 3.61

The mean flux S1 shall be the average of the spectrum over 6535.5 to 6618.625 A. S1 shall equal 3.54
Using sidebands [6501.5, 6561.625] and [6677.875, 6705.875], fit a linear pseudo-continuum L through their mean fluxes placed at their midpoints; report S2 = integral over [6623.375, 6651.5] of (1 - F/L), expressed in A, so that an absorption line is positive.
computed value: 1.5 A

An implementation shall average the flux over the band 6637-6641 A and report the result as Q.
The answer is 3.54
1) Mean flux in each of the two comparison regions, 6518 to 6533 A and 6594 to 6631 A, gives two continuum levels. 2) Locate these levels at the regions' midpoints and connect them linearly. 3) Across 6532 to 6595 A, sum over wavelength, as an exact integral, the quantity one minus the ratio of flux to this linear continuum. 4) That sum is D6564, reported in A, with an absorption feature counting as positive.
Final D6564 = 0.7 A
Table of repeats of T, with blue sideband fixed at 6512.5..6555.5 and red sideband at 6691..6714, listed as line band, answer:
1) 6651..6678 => 1.4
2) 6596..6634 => 0.2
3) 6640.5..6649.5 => 0.7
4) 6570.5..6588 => -0.6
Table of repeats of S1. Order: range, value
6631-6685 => 3.38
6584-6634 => 3.5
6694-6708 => 3.57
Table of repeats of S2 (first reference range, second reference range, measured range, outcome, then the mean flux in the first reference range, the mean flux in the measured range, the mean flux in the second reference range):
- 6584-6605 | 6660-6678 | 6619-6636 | -0.06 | 3.5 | 3.47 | 3.41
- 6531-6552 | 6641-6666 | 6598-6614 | -1.75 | 3.46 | 3.64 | 3.15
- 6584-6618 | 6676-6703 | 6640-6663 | 2.49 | 3.55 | 3.15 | 3.53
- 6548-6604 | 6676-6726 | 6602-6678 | 2.04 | 3.56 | 3.42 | 3.46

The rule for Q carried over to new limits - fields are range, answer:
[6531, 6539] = 3.66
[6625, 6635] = 3.33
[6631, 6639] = 3.65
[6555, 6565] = 3.65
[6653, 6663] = 3.14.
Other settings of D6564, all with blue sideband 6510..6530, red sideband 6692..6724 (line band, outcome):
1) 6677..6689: -0.77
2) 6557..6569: 0.48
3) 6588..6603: 0.24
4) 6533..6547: 0.69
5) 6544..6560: 0.40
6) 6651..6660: 0.86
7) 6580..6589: 0.03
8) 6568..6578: -0.13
